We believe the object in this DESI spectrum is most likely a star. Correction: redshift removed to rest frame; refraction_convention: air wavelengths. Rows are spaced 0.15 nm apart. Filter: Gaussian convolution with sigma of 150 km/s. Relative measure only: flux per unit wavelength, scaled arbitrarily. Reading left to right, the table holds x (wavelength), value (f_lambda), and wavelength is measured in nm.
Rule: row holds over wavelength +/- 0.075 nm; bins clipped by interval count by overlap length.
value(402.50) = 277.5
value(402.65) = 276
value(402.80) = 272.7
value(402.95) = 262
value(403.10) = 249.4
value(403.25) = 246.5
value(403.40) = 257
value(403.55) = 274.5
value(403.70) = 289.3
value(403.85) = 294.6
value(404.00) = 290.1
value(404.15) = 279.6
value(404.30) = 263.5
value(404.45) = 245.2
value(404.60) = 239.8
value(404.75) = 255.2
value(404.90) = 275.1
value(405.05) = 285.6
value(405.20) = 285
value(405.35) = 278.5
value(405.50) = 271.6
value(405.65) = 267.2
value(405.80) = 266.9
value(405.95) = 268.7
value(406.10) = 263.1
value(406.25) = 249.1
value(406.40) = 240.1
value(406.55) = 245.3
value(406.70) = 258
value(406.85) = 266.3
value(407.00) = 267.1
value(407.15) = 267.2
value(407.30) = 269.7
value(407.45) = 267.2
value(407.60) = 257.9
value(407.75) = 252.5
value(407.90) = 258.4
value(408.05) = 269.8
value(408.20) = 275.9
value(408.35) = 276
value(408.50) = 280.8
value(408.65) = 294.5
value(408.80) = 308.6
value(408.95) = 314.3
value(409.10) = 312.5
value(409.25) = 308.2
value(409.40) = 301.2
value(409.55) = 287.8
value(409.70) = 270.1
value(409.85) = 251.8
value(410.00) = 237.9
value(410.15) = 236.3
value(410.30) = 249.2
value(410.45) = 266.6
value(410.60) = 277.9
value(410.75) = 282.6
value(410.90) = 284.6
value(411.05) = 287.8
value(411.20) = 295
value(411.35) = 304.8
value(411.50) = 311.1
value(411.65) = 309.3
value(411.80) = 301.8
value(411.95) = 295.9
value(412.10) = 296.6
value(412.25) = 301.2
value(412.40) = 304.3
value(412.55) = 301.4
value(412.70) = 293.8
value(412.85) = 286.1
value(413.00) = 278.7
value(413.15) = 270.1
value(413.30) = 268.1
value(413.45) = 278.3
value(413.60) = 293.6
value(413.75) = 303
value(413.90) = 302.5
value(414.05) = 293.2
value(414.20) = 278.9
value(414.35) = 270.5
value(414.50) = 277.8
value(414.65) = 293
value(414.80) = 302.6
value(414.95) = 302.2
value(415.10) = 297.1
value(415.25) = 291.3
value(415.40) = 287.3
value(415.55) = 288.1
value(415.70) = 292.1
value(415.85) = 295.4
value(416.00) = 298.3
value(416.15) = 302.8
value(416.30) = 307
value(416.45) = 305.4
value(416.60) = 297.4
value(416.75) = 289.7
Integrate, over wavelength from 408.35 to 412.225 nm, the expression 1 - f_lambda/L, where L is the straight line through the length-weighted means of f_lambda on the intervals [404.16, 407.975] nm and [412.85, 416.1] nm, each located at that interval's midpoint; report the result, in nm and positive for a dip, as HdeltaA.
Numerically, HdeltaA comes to -0.15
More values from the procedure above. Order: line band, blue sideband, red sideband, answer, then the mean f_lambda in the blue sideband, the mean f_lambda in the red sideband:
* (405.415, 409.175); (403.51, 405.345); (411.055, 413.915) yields 0.13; 273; 294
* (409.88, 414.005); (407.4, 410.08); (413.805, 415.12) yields 0.00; 279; 291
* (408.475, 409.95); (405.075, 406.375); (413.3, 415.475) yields -0.08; 268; 290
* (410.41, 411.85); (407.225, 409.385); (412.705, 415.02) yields -0.04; 282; 287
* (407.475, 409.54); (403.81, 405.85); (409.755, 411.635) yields -0.09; 271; 275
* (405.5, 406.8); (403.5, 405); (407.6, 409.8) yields 0.09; 271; 285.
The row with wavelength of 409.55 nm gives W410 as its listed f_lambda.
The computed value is 287.8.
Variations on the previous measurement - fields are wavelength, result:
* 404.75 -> 255.2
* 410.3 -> 249.2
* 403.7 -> 289.3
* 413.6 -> 293.6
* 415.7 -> 292.1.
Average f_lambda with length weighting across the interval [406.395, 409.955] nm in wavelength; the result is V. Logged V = 275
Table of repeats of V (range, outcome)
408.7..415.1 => 288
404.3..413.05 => 277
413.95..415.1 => 289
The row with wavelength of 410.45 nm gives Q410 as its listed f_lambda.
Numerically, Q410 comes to 266.6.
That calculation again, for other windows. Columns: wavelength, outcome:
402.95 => 262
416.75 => 289.7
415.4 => 287.3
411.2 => 295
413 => 278.7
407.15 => 267.2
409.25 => 308.2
